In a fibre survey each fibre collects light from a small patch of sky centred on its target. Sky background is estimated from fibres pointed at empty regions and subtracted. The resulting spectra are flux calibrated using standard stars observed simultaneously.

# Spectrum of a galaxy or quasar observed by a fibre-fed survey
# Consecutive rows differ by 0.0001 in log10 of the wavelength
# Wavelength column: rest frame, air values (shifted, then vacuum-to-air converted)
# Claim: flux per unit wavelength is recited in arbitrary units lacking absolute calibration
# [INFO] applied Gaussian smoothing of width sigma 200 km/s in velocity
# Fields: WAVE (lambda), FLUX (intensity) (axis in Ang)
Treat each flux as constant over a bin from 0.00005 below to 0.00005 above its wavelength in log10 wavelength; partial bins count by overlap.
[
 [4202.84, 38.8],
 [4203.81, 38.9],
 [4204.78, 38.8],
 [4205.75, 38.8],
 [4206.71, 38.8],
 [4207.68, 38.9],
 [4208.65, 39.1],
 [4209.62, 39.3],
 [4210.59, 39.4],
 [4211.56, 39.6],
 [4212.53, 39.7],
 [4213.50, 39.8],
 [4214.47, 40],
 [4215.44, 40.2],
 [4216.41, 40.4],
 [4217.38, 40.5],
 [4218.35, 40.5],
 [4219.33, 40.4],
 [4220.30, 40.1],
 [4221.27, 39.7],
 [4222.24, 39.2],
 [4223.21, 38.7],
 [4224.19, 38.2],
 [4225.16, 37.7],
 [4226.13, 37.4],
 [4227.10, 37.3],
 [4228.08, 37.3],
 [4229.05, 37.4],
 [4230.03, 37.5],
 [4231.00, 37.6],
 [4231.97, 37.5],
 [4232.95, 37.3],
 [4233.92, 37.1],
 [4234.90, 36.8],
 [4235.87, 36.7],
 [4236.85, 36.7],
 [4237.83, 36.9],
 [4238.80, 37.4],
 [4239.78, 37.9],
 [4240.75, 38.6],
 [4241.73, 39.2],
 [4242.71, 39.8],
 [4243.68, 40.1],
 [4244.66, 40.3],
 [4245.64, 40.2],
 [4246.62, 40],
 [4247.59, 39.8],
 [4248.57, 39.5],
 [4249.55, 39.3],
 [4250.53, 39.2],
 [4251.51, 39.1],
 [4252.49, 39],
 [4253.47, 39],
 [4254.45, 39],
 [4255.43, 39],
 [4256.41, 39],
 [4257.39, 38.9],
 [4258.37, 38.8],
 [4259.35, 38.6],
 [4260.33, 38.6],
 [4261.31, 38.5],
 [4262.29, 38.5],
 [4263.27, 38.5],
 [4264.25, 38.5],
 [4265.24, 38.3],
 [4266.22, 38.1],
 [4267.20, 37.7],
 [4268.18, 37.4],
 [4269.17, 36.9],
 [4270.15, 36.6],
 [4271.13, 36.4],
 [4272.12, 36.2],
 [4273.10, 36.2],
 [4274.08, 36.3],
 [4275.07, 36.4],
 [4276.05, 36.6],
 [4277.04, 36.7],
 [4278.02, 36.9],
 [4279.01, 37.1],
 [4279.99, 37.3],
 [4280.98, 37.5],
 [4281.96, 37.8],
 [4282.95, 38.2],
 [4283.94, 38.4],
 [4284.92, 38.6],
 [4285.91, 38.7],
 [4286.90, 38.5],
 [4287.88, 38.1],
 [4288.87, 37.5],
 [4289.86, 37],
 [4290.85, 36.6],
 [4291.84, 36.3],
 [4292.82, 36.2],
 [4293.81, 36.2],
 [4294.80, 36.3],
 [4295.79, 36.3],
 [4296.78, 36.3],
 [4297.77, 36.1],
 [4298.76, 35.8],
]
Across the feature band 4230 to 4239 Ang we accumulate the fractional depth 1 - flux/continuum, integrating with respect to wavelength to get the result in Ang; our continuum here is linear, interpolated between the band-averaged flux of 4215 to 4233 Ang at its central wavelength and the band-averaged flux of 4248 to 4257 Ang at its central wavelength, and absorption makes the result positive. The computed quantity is 0.4 Ang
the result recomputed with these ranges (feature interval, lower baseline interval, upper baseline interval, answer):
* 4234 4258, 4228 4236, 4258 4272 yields -0.78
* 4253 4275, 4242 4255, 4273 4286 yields 0.30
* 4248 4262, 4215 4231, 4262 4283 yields -0.42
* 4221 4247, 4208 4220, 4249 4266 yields 0.81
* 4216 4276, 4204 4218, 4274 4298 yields 0.11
